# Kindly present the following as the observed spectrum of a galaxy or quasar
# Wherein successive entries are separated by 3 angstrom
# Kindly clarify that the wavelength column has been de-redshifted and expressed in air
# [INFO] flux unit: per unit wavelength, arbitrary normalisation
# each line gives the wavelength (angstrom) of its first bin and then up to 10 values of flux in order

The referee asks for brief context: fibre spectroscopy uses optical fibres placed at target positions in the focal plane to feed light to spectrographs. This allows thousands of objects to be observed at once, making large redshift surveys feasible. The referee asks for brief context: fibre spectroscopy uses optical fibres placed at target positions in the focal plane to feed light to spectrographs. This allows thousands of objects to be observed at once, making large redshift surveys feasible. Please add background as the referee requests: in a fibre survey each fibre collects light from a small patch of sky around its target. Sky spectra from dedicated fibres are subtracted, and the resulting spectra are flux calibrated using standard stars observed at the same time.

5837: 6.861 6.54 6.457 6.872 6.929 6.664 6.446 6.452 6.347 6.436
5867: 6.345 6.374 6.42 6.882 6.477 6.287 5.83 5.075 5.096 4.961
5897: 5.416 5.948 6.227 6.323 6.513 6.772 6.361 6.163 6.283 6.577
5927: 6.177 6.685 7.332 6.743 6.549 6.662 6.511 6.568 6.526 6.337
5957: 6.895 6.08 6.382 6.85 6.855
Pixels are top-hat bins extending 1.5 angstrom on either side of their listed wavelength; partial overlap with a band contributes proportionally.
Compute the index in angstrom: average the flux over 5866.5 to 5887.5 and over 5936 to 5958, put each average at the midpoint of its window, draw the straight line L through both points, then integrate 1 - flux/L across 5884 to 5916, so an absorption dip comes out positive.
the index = 2.7 angstrom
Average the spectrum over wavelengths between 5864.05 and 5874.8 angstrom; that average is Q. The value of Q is 6.4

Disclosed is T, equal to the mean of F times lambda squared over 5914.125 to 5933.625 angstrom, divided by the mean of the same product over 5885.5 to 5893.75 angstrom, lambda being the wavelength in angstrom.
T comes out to 1.27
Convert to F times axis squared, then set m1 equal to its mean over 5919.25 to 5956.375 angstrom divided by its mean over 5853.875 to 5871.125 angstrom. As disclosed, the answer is 1.1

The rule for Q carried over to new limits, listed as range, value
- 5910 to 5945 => 6.57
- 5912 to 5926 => 6.39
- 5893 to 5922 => 6.11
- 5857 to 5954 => 6.29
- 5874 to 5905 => 5.84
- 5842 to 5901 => 6.19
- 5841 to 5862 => 6.6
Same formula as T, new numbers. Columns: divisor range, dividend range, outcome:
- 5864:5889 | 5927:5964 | 1.08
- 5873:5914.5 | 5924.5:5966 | 1.11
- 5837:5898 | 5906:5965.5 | 1.07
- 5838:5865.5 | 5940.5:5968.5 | 1.03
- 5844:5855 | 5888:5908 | 0.85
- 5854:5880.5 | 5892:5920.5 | 0.95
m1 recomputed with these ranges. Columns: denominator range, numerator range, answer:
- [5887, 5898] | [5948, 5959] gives 1.31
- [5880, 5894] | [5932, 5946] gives 1.24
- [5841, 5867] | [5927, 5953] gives 1.05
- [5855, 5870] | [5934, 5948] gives 1.07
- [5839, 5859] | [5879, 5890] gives 0.89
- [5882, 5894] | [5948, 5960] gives 1.23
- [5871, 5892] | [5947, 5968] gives 1.11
